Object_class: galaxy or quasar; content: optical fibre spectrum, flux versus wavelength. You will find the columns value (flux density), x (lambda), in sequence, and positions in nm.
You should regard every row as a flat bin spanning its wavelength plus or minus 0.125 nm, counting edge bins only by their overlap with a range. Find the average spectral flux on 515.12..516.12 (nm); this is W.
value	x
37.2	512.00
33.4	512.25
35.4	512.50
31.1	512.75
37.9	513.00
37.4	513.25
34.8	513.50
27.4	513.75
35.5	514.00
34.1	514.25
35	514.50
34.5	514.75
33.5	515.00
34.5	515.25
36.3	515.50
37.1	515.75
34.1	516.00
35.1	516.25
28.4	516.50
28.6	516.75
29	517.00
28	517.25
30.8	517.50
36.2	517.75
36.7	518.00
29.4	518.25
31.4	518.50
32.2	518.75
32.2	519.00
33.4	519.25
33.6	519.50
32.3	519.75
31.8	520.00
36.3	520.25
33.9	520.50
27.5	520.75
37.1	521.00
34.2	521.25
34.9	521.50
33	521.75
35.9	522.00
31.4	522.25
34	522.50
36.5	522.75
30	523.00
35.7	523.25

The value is 35.5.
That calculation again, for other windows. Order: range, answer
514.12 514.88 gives 34.5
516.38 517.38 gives 28.5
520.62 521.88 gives 33.4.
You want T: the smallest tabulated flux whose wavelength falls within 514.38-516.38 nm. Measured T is 33.5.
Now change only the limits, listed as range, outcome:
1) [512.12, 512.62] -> 33.4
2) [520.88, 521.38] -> 34.2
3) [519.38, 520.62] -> 31.8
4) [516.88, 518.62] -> 28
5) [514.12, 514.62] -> 34.1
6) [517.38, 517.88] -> 30.8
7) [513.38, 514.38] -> 27.4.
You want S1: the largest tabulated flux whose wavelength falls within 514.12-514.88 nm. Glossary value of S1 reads 35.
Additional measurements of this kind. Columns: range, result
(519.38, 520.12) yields 33.6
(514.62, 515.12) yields 34.5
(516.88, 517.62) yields 30.8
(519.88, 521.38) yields 37.1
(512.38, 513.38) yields 37.9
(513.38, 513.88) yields 34.8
